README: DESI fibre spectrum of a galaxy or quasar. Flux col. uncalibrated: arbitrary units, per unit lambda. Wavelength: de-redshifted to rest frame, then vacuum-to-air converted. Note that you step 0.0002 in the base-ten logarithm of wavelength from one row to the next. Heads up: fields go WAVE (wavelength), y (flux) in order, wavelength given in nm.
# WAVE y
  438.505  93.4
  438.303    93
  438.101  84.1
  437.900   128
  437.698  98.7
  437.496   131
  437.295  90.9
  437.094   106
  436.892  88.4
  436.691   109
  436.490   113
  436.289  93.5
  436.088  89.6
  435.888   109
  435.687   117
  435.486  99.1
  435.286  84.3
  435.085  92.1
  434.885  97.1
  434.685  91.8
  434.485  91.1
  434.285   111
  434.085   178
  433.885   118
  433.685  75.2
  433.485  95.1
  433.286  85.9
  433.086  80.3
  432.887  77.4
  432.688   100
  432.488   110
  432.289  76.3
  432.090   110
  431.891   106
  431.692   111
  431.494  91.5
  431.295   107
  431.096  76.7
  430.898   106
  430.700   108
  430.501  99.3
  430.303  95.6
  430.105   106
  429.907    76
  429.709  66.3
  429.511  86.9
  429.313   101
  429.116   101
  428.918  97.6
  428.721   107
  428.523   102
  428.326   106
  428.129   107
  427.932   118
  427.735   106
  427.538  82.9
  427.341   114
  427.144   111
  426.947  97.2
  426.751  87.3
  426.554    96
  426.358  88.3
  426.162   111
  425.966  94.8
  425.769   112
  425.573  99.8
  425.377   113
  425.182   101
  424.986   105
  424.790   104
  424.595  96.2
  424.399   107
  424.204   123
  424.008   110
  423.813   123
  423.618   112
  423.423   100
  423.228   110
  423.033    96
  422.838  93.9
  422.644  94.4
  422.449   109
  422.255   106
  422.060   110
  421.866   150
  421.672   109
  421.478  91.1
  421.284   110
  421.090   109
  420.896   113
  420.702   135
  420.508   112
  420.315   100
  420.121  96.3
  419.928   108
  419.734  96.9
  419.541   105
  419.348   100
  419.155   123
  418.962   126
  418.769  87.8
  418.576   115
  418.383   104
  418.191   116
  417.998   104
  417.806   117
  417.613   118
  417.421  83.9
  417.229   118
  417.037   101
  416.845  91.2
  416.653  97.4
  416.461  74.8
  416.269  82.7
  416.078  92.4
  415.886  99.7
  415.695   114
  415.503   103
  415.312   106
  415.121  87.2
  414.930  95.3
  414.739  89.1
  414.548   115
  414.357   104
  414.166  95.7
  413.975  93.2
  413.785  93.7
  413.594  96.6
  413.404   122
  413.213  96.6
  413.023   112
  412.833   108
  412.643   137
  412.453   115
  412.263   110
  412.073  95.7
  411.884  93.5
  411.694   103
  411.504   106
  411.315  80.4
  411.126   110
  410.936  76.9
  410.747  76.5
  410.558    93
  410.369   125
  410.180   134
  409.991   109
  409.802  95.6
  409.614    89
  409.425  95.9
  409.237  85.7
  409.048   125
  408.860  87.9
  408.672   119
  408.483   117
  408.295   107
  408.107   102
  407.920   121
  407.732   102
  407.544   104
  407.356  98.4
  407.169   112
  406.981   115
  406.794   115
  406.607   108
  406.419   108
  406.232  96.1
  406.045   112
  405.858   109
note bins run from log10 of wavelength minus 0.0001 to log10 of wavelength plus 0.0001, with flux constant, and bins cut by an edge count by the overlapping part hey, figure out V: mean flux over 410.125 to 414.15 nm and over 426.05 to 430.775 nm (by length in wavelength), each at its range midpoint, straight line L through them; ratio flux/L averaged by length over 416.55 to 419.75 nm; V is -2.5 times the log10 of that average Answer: -0.049 mag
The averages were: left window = 103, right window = 98.7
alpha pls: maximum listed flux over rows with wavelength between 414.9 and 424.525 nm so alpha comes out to 150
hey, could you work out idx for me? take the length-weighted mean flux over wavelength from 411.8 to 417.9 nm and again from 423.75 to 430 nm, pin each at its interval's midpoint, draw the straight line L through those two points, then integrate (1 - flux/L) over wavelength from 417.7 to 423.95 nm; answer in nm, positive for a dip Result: -0.44 nm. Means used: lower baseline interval 102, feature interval 109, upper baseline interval 101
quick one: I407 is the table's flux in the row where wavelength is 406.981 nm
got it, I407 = 115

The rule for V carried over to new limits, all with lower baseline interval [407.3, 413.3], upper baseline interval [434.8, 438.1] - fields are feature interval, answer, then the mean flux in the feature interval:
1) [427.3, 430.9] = 0.043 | 98.9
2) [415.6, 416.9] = 0.116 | 93.2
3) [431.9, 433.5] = 0.113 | 92.5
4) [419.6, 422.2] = -0.073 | 111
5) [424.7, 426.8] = 0.018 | 101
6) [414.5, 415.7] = 0.042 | 99.9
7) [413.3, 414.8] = 0.027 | 101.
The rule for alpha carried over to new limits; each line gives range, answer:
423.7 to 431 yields 123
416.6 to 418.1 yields 118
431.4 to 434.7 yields 178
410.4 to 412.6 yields 115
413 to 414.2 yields 122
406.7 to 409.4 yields 125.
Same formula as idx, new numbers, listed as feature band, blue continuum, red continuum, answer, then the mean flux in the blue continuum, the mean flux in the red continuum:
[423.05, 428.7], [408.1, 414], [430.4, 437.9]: -0.16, 104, 101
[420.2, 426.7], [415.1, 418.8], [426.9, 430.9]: -0.45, 101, 99.6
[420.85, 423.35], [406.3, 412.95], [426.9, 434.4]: -0.13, 105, 100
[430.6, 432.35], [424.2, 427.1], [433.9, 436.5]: 0.07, 102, 105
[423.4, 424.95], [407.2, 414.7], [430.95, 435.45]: -0.14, 104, 98.5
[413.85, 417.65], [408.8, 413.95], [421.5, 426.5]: 0.23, 103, 107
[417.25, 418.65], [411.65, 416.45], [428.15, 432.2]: -0.11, 102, 98.2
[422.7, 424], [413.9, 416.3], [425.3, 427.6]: -0.07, 98.7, 101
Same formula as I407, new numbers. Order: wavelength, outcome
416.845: 91.2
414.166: 95.7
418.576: 115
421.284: 110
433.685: 75.2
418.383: 104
